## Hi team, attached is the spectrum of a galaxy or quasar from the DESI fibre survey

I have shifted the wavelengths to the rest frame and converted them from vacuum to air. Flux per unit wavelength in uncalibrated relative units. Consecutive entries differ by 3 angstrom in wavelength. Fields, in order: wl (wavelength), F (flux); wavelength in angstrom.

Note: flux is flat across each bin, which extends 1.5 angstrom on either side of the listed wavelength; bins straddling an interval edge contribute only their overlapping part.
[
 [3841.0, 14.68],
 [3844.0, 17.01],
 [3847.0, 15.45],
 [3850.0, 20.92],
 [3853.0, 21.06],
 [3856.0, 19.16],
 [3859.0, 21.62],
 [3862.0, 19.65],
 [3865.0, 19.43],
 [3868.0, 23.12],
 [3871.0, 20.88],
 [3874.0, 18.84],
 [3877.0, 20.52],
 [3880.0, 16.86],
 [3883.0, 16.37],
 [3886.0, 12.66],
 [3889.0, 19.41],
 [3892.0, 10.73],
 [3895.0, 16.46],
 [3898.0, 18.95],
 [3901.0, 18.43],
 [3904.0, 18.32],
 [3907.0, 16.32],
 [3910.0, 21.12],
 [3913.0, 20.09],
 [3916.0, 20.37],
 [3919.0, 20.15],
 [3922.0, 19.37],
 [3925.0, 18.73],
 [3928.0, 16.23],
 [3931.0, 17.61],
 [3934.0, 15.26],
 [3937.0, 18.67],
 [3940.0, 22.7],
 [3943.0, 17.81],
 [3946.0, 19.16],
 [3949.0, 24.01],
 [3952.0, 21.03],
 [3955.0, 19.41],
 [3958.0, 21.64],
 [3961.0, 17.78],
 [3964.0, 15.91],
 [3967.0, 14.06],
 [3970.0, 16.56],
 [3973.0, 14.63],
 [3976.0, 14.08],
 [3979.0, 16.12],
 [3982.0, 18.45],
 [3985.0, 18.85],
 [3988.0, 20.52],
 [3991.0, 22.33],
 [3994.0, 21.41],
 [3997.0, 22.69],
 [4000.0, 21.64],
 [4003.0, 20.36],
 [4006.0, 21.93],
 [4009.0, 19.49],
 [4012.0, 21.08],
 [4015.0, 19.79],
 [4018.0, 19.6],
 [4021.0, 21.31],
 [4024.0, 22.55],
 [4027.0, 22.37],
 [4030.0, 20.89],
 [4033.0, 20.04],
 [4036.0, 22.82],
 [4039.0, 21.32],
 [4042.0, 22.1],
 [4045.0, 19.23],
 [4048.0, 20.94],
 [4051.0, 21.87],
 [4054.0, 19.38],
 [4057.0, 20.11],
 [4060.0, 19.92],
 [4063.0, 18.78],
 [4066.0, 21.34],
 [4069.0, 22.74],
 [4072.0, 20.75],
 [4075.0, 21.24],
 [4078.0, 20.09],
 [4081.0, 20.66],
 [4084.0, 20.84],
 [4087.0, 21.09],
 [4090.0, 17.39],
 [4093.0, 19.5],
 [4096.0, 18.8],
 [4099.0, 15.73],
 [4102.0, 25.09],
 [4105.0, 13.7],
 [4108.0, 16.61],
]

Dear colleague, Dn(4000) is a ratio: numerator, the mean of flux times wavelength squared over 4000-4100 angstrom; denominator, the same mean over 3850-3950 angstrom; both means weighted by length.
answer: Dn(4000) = 1.18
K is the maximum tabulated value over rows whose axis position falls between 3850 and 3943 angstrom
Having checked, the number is 23.12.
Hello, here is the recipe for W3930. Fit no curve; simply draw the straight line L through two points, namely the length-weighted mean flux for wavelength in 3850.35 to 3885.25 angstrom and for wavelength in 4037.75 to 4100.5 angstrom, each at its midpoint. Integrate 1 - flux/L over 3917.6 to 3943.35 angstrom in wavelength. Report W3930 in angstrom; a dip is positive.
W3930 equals 1.7 angstrom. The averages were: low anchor 19.7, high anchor 20.2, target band 18.5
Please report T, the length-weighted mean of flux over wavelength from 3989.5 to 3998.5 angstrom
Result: 22.1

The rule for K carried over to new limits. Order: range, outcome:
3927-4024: 24.01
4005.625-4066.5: 22.82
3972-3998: 22.69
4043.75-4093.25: 22.74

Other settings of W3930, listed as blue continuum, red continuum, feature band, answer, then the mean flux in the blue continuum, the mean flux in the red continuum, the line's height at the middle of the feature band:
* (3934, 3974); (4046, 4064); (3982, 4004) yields -1.96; 18.6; 20.2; 19.2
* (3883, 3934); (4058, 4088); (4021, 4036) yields -1.26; 17.7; 20.7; 19.9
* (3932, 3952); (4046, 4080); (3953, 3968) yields 1.37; 19.7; 20.6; 19.8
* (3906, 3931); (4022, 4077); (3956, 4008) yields 3.19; 19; 21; 20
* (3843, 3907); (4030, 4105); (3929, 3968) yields 0.47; 18.3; 20.4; 19.1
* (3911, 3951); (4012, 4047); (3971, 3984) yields 2.70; 19.3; 21.1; 20.1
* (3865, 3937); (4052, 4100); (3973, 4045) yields -4.03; 18.2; 20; 19.3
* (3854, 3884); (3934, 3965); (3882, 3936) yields 5.70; 19.7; 19.7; 19.7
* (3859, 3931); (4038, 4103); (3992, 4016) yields -1.80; 18.4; 20.4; 19.6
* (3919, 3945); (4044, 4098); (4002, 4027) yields -1.76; 18.4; 20.2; 19.5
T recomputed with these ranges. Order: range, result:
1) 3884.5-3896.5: 14.8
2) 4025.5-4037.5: 21.5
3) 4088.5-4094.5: 18.4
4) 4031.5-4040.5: 21.4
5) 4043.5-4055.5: 20.4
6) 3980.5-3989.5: 19.3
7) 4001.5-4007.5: 21.1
